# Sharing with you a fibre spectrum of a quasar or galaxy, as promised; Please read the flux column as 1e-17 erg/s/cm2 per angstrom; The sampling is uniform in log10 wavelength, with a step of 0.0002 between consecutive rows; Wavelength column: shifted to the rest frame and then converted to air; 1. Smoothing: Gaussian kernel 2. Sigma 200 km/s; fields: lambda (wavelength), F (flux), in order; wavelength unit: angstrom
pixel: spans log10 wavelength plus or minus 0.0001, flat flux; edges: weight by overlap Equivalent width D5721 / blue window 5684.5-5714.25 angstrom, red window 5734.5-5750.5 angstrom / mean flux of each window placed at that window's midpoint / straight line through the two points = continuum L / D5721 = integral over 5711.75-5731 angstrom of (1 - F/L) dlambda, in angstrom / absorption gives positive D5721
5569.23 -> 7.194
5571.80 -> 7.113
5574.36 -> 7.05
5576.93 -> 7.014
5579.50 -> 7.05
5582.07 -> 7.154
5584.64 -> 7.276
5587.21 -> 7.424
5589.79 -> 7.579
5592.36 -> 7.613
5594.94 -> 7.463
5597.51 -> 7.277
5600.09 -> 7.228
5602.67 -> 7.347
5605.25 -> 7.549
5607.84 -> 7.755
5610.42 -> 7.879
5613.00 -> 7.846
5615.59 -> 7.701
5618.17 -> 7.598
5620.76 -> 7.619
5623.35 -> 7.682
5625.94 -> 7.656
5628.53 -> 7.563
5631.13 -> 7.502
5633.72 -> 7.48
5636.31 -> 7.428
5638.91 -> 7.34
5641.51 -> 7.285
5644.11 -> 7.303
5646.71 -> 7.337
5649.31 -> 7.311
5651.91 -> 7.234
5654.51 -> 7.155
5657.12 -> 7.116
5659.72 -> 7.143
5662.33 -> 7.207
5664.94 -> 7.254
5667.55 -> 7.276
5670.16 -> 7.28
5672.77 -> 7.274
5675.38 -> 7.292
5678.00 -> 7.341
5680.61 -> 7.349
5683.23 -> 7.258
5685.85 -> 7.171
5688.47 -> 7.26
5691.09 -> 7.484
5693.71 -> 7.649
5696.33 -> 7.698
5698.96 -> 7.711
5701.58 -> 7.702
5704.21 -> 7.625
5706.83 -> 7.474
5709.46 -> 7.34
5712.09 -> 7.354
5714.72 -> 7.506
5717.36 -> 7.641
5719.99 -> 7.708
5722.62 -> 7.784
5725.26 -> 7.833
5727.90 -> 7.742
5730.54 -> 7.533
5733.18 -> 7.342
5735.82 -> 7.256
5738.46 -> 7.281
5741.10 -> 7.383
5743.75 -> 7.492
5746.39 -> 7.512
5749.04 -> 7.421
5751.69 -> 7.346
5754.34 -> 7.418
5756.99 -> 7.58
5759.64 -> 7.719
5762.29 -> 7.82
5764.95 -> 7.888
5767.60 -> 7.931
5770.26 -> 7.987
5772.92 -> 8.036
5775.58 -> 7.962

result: -0.6 angstrom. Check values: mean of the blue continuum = 7.5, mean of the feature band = 7.65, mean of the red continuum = 7.39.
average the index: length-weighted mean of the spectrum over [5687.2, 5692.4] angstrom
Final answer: 7.37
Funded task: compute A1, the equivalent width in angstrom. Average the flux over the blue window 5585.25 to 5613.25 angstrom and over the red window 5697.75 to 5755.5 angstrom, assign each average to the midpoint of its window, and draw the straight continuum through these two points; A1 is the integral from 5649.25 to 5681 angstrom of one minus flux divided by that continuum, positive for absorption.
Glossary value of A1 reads 1.2 angstrom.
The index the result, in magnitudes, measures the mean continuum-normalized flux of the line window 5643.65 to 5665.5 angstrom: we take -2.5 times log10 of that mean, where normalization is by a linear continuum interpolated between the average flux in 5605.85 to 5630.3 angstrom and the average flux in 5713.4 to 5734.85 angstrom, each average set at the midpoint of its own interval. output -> 0.06 mag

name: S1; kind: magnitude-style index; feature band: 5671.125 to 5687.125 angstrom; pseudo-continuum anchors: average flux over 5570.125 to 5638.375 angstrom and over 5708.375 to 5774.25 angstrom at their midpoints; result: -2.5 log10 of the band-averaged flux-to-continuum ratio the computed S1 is 0.037 mag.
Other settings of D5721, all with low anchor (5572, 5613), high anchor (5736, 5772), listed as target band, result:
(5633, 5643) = 0.09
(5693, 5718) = -0.12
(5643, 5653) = 0.21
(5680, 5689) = 0.30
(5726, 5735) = 0.02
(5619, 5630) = -0.30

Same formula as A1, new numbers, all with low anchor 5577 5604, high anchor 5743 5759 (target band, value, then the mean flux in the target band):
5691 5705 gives -0.44 angstrom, 7.66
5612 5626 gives -0.63 angstrom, 7.68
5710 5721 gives -0.14 angstrom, 7.53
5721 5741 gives -0.21 angstrom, 7.53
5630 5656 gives 0.14 angstrom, 7.34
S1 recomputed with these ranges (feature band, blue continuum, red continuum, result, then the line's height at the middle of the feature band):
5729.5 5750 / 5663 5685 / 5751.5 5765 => 0.02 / 7.55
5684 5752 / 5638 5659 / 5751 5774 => 0.01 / 7.56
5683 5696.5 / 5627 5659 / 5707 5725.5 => 0.01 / 7.49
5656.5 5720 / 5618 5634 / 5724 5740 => 0.02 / 7.53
